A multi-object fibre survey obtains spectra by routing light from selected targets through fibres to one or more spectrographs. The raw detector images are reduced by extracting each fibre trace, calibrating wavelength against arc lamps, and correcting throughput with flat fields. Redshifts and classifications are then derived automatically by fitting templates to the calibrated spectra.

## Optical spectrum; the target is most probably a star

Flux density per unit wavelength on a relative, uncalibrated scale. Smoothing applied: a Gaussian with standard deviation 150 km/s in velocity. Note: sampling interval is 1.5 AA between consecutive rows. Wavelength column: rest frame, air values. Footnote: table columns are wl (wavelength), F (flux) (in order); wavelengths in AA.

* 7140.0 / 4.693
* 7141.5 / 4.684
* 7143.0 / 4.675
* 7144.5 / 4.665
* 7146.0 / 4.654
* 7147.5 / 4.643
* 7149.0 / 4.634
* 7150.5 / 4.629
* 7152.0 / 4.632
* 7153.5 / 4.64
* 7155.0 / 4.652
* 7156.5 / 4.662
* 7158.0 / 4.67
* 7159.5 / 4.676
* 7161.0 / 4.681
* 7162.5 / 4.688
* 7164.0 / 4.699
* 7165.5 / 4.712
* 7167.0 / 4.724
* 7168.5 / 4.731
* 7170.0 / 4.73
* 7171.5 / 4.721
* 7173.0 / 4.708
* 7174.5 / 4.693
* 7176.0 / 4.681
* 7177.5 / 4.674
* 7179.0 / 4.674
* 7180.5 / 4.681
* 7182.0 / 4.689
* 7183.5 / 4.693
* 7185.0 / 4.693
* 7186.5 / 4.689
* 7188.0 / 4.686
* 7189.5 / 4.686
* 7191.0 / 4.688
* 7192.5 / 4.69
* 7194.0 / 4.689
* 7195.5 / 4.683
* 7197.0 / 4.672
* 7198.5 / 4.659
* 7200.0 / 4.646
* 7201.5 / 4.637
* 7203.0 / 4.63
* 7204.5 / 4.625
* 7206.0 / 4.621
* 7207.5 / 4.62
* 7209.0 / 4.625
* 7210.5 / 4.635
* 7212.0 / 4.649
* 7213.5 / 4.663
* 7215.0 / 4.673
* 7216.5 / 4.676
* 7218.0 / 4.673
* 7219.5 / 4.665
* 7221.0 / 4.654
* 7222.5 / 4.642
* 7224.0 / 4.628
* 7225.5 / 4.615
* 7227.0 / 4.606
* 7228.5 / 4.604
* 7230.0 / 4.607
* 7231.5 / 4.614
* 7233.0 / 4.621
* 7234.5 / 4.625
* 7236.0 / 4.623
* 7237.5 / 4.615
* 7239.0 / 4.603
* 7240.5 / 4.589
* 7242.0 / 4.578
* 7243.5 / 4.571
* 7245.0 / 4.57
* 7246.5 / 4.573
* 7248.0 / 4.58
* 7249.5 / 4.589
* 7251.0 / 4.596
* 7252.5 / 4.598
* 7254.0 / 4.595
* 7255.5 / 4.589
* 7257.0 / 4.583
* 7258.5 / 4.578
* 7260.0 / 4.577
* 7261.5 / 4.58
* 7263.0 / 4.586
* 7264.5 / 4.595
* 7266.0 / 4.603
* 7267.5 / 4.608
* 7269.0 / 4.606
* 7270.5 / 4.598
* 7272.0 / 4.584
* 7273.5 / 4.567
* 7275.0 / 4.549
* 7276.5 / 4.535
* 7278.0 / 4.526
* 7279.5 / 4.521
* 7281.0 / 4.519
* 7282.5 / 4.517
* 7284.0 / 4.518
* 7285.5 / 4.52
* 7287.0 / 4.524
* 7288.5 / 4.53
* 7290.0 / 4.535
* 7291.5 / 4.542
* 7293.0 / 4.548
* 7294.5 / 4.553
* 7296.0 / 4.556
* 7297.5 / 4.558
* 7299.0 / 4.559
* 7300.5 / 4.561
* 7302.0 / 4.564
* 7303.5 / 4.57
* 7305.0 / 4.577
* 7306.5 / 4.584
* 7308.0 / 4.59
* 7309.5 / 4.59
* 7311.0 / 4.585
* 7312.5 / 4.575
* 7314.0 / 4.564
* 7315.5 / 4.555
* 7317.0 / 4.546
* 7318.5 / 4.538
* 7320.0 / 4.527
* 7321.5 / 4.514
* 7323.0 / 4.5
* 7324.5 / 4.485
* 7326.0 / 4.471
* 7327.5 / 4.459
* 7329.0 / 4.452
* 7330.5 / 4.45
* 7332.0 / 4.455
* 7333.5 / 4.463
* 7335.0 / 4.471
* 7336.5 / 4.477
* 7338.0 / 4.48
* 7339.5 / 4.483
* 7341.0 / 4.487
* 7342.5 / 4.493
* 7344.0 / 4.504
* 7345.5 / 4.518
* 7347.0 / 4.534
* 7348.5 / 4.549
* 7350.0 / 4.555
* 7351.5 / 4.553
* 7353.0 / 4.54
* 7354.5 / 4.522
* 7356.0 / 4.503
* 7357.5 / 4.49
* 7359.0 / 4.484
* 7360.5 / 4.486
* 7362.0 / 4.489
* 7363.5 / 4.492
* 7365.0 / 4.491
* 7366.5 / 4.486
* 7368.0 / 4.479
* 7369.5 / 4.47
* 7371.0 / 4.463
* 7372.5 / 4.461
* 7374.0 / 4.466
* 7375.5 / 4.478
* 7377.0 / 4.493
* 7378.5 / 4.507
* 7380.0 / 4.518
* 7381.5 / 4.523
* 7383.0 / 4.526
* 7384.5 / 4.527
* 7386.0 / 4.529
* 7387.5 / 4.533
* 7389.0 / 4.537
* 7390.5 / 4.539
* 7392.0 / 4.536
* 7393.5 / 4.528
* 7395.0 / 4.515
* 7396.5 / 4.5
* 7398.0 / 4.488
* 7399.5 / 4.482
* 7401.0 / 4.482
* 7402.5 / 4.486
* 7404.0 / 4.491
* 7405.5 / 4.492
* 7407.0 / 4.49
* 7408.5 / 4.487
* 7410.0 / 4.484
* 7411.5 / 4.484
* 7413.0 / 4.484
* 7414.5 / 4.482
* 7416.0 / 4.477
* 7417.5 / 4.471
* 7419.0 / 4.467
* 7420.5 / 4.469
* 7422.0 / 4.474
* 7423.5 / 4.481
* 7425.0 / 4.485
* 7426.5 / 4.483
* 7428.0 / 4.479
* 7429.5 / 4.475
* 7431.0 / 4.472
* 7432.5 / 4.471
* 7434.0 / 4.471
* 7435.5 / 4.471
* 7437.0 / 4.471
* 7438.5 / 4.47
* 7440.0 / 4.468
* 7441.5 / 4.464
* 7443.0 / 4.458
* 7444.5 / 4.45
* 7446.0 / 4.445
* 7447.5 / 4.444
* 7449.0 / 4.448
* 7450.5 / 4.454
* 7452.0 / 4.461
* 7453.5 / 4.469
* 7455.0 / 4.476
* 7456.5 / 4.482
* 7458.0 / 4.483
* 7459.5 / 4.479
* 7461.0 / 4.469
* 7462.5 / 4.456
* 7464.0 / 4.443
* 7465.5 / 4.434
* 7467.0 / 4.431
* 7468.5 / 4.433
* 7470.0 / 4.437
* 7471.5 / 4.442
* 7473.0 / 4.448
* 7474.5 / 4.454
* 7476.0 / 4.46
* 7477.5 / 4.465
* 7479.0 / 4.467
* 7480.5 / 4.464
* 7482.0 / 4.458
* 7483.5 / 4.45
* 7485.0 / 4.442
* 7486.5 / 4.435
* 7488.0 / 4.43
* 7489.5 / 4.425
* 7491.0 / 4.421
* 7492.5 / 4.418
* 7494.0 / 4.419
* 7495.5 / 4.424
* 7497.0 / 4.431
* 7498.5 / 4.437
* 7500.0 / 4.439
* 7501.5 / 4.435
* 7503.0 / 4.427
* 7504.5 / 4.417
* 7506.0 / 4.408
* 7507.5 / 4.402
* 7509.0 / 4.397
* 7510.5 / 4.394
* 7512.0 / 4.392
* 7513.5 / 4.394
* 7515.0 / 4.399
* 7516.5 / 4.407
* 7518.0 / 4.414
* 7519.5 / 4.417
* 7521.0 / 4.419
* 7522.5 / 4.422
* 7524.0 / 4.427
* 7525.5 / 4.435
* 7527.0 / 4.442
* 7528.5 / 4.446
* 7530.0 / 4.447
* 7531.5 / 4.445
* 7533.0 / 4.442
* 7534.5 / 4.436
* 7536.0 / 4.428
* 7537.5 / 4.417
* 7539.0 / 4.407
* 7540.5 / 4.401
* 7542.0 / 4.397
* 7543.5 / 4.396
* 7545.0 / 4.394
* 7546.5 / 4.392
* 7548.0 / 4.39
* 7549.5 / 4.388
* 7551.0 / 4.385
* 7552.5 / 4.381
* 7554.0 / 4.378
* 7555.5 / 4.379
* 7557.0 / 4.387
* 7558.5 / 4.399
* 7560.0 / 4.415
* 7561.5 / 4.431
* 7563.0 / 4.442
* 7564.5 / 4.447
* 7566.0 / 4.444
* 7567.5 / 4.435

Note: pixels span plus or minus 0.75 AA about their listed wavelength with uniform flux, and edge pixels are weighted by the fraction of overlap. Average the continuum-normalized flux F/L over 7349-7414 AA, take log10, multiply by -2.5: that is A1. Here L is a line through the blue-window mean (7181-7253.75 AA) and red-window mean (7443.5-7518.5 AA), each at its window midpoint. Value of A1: 0.003 mag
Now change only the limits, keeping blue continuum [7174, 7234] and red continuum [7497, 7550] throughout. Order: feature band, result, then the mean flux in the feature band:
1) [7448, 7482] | 0.00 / 4.46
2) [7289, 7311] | 0.00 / 4.56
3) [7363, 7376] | 0.01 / 4.48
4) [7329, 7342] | 0.02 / 4.47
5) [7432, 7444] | 0.00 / 4.47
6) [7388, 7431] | 0.00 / 4.49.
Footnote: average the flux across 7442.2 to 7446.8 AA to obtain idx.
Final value 4.45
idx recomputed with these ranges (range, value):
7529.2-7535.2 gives 4.44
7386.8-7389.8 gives 4.54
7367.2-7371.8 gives 4.47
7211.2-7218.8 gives 4.67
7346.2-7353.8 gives 4.55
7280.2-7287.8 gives 4.52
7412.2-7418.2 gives 4.48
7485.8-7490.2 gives 4.43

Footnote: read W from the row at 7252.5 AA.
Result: 4.598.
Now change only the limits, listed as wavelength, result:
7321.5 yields 4.514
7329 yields 4.452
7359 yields 4.484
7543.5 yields 4.396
